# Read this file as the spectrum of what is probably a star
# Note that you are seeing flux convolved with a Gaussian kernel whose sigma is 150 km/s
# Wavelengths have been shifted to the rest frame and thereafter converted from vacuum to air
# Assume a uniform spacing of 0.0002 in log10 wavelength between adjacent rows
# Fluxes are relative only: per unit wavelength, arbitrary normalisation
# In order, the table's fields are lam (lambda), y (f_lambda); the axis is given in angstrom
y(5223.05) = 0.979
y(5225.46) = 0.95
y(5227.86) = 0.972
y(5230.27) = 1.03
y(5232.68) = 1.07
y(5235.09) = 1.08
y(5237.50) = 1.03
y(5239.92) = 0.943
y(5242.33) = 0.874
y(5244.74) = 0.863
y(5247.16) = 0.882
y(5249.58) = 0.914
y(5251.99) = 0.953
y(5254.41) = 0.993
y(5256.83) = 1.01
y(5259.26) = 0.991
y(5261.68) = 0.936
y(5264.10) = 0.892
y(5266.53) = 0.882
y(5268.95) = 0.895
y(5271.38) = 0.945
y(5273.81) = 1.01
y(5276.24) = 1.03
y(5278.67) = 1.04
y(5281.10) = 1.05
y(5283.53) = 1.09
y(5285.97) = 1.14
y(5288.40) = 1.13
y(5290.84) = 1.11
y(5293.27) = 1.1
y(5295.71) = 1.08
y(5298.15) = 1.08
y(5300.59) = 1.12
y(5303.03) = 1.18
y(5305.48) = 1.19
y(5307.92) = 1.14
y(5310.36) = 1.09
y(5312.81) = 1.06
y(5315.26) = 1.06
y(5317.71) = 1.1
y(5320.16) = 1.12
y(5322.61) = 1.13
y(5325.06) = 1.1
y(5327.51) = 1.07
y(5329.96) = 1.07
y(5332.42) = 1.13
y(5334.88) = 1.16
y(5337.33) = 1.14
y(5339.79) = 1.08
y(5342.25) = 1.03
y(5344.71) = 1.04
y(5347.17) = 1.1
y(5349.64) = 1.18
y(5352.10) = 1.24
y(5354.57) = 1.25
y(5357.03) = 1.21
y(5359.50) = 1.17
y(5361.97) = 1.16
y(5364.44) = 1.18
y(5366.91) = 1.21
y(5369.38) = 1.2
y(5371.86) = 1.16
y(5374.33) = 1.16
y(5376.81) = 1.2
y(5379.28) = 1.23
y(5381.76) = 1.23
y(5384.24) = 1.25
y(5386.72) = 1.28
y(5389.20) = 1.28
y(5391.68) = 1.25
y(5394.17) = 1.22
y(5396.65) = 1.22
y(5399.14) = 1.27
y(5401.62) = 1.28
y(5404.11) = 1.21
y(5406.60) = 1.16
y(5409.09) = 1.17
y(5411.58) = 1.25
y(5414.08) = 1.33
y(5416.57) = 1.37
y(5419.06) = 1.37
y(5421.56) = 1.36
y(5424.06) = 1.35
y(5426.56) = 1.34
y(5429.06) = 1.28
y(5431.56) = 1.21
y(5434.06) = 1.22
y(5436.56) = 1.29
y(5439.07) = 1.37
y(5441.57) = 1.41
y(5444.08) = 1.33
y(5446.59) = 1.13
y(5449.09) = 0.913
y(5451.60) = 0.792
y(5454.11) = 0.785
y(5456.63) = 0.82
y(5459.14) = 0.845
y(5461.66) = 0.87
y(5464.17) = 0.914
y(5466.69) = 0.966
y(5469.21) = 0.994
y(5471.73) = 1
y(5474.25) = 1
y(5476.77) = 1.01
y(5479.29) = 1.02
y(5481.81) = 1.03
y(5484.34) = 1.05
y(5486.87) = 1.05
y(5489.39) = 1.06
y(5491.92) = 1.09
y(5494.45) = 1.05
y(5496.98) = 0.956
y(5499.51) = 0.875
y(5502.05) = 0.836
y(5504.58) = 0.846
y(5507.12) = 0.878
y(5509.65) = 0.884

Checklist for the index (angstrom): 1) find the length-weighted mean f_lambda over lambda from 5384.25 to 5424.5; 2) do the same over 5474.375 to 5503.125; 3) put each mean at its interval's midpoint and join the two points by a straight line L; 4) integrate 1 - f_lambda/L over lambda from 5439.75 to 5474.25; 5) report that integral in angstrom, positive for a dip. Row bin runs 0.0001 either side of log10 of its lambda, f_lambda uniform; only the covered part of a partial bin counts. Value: 3.6 angstrom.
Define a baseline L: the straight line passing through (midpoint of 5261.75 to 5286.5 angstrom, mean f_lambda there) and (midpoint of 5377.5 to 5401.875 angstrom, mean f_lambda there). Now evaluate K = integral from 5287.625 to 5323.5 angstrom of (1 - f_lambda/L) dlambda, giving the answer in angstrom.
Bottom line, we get -1.8 angstrom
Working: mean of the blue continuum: 0.991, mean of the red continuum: 1.25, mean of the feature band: 1.11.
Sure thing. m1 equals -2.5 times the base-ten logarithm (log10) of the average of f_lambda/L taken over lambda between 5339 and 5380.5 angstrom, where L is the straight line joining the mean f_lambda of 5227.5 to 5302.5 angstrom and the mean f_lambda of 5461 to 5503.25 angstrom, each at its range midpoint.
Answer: -0.17 mag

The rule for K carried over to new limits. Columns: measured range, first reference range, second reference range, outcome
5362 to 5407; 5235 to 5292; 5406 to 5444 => 0.0 angstrom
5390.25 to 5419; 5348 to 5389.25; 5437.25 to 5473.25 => -3.2 angstrom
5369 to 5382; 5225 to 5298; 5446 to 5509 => -3.0 angstrom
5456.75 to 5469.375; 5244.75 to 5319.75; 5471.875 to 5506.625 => 1.2 angstrom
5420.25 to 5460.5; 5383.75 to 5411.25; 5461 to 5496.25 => -1.1 angstrom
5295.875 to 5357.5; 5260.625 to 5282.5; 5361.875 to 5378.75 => -1.9 angstrom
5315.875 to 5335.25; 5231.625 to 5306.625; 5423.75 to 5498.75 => -1.4 angstrom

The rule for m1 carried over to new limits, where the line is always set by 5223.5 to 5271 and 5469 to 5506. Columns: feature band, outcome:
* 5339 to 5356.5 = -0.171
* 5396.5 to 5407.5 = -0.250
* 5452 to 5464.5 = 0.177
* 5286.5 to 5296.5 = -0.154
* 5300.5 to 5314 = -0.173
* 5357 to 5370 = -0.215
